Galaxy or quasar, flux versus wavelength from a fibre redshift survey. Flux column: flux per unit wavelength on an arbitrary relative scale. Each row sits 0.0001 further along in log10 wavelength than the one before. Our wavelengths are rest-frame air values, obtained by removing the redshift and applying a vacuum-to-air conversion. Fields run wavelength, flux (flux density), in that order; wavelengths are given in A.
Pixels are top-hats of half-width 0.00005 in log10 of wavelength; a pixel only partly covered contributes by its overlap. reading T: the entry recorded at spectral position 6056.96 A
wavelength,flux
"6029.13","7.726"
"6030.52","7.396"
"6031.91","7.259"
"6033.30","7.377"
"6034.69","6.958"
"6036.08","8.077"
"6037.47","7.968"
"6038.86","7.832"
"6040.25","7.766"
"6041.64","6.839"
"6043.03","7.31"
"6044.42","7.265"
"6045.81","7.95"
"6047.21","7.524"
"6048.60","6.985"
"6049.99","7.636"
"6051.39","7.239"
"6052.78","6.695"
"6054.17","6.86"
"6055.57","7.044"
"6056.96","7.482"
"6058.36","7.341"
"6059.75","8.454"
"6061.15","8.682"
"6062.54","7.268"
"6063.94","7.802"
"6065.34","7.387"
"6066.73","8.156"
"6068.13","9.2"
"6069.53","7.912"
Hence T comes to 7.482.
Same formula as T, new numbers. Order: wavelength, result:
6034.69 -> 6.958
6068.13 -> 9.2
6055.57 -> 7.044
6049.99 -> 7.636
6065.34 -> 7.387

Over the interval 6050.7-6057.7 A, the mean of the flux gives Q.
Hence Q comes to 7.07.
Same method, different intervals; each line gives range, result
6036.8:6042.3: 7.61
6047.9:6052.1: 7.29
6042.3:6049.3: 7.41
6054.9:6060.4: 7.58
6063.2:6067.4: 7.77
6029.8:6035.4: 7.25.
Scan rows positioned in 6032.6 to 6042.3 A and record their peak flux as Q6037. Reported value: 8.077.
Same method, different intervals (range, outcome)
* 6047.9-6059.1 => 7.636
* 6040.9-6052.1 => 7.95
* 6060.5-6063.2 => 8.682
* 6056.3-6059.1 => 7.482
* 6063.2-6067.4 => 8.156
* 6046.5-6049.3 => 7.524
